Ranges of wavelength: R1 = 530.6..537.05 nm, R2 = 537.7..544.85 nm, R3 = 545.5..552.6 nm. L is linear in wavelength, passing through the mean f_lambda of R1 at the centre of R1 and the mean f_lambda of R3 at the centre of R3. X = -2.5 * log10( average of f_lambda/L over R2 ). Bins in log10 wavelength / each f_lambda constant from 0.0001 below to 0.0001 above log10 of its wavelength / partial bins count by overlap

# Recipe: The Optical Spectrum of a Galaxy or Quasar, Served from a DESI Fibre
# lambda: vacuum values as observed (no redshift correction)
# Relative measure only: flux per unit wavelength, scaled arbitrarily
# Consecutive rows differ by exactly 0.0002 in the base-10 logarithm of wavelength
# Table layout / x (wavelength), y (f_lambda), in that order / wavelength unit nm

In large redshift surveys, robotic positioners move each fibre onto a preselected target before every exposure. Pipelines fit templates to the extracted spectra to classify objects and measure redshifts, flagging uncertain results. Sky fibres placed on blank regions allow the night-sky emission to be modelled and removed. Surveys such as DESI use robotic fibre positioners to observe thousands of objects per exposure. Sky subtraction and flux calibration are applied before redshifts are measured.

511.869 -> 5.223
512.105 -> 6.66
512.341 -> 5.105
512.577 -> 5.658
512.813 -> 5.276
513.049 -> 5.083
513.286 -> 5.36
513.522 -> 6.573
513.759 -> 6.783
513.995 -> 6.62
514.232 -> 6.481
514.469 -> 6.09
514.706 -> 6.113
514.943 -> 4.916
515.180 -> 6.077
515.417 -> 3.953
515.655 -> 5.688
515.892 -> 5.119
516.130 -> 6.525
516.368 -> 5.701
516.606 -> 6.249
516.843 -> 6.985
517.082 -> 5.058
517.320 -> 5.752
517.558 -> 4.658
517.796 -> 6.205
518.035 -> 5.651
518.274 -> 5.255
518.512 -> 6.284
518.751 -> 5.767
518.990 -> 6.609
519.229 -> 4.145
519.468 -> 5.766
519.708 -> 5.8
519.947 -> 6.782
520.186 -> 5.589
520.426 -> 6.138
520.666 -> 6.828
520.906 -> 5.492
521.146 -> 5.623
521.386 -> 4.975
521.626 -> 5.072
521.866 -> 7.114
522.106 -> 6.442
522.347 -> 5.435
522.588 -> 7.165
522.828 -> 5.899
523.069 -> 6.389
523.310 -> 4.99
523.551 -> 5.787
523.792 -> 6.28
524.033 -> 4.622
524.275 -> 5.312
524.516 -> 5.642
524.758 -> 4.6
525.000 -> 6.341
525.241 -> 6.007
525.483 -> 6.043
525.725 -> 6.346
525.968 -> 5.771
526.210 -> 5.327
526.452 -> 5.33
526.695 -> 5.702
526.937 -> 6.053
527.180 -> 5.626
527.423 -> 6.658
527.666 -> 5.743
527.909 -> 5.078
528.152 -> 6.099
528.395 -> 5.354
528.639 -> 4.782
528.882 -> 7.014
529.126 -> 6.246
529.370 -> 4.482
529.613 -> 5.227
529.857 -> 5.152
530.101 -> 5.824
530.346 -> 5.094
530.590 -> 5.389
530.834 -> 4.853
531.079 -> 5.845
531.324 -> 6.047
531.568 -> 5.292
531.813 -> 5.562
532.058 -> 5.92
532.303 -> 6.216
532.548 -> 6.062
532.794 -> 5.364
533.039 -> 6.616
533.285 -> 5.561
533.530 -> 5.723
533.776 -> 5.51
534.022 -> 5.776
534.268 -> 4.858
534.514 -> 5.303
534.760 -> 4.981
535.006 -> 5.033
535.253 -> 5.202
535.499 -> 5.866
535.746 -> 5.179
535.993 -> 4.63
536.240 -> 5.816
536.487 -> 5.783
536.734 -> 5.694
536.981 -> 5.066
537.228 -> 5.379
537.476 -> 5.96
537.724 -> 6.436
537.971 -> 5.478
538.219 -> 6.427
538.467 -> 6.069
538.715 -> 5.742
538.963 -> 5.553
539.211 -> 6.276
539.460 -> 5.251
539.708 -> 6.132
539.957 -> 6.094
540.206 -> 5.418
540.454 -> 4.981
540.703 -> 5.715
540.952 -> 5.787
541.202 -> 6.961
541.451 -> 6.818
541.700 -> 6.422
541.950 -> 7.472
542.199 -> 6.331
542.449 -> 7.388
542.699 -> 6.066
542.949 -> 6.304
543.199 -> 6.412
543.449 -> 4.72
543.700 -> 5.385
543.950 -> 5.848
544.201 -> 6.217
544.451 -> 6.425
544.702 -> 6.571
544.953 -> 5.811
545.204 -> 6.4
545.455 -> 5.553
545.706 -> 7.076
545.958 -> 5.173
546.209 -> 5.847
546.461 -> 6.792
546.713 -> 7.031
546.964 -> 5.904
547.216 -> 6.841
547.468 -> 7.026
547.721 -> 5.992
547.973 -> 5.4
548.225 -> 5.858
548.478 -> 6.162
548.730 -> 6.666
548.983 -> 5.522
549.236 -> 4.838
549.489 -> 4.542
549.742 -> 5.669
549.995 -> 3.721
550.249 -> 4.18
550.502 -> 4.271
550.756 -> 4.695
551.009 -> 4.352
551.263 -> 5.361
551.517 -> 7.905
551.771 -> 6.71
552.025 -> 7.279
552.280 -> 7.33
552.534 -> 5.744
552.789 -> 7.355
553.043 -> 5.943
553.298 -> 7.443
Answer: -0.074 mag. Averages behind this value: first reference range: 5.53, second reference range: 5.85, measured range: 6.09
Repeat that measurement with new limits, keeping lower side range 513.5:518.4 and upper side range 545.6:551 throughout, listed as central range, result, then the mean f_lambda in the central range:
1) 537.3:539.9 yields -0.043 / 5.92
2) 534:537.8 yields 0.057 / 5.41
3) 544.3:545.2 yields -0.114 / 6.29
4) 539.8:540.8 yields 0.023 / 5.57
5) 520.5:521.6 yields 0.019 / 5.69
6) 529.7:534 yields 0.016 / 5.65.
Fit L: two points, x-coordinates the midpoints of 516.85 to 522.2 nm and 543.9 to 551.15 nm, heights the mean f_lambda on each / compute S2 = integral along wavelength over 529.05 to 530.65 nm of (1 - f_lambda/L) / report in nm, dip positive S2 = 0.13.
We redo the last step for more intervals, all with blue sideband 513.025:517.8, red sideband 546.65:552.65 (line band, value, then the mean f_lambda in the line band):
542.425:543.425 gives -0.08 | 6.27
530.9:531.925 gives 0.03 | 5.64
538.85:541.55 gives -0.05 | 5.9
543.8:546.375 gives -0.14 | 6.1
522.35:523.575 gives -0.04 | 6.01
